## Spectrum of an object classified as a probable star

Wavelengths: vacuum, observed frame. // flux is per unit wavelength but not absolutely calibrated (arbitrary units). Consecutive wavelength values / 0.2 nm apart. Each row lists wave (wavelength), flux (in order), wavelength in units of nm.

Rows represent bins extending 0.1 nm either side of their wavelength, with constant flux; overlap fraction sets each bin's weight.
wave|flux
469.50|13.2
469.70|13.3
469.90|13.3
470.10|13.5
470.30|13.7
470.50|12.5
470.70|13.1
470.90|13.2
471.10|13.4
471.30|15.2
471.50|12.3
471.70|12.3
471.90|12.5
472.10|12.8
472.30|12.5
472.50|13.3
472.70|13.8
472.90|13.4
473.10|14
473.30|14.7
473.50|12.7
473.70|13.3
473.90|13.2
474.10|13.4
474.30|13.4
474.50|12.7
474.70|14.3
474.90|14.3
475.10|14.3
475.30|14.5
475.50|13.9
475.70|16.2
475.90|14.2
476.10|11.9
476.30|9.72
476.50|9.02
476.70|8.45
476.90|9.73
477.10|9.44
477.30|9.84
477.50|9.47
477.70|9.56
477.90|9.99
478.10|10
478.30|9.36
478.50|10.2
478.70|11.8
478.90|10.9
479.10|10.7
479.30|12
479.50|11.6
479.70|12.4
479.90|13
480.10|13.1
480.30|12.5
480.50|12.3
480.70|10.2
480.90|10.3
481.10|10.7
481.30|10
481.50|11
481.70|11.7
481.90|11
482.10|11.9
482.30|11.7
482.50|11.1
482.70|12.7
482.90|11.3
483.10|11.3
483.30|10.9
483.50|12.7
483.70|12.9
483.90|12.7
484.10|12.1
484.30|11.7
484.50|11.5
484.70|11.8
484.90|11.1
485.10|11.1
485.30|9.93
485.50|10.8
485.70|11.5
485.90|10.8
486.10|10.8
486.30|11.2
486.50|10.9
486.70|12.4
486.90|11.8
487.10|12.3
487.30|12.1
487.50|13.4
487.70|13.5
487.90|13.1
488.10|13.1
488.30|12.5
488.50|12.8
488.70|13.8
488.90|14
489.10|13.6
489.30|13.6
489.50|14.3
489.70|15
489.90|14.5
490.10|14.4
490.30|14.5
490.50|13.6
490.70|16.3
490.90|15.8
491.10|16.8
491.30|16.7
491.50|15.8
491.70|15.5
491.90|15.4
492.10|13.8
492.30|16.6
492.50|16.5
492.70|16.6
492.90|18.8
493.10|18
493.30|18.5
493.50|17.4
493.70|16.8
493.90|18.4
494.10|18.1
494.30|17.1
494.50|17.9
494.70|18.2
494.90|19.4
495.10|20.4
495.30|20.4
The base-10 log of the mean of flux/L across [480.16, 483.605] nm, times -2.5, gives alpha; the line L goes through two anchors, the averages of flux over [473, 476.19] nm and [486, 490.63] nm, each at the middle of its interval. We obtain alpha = 0.18 mag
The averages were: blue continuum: 13.8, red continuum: 13.1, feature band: 11.4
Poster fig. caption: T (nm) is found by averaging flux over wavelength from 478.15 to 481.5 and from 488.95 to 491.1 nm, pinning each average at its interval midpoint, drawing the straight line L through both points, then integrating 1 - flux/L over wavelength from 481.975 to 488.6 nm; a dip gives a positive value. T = 0.616 nm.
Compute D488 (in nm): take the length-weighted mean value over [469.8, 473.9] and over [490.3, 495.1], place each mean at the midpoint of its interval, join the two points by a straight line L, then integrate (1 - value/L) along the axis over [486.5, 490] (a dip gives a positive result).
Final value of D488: 0.63 nm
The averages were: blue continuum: 13.3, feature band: 13.2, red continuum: 16.9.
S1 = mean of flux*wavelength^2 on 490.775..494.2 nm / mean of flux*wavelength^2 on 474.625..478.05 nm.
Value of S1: 1.54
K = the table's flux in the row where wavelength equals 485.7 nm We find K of 11.5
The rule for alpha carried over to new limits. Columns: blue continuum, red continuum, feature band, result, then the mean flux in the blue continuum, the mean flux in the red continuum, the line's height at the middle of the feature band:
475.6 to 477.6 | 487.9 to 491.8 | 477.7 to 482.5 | 0.055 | 10.8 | 14.5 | 11.8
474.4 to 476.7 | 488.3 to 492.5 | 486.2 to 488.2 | 0.166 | 13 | 14.8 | 14.4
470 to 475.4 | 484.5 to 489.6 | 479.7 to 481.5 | 0.111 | 13.4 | 12.2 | 12.8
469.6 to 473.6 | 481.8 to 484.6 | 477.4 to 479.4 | 0.193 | 13.3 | 11.8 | 12.4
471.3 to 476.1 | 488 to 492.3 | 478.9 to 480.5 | 0.153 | 13.6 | 14.6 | 13.9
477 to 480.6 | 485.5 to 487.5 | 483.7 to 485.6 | -0.004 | 11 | 11.6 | 11.5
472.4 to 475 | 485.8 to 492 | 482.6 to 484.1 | 0.133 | 13.6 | 13.7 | 13.6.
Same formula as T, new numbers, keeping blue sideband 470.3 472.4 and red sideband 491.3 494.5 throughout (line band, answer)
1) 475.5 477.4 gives 0.38 nm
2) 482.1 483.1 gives 0.22 nm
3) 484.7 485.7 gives 0.30 nm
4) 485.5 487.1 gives 0.44 nm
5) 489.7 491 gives 0.13 nm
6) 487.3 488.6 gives 0.25 nm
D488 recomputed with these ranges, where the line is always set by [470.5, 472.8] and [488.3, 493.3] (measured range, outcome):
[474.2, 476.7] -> 0.095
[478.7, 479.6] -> 0.168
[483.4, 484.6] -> 0.185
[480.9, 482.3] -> 0.314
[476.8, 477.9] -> 0.329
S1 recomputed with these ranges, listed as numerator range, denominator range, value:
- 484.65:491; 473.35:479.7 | 1.14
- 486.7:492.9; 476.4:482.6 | 1.39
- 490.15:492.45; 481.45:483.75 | 1.38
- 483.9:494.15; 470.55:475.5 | 1.11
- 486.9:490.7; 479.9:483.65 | 1.21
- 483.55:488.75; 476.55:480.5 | 1.15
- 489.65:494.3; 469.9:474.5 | 1.33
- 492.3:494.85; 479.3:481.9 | 1.61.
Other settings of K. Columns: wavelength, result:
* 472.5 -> 13.3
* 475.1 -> 14.3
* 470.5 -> 12.5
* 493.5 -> 17.4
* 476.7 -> 8.45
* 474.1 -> 13.4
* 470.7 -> 13.1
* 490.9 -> 15.8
